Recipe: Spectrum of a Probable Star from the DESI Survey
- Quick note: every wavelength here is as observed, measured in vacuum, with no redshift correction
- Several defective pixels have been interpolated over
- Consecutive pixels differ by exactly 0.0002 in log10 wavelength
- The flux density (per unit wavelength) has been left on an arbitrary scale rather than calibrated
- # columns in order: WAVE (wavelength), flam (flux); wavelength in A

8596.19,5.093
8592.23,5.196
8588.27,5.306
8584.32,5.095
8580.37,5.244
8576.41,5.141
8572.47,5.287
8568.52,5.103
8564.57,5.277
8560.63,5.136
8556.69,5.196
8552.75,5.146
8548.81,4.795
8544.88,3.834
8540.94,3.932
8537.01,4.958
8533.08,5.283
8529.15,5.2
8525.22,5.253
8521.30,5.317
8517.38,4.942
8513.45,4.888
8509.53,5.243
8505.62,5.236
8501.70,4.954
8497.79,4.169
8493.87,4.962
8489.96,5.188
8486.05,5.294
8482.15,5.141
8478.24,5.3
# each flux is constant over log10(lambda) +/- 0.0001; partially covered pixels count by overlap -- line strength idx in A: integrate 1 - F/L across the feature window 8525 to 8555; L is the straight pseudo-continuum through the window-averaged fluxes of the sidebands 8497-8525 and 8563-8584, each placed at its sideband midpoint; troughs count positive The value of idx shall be 1.9 A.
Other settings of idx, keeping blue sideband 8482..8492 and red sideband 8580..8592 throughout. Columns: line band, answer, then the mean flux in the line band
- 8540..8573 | 2.19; 4.87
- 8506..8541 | 0.98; 5.07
